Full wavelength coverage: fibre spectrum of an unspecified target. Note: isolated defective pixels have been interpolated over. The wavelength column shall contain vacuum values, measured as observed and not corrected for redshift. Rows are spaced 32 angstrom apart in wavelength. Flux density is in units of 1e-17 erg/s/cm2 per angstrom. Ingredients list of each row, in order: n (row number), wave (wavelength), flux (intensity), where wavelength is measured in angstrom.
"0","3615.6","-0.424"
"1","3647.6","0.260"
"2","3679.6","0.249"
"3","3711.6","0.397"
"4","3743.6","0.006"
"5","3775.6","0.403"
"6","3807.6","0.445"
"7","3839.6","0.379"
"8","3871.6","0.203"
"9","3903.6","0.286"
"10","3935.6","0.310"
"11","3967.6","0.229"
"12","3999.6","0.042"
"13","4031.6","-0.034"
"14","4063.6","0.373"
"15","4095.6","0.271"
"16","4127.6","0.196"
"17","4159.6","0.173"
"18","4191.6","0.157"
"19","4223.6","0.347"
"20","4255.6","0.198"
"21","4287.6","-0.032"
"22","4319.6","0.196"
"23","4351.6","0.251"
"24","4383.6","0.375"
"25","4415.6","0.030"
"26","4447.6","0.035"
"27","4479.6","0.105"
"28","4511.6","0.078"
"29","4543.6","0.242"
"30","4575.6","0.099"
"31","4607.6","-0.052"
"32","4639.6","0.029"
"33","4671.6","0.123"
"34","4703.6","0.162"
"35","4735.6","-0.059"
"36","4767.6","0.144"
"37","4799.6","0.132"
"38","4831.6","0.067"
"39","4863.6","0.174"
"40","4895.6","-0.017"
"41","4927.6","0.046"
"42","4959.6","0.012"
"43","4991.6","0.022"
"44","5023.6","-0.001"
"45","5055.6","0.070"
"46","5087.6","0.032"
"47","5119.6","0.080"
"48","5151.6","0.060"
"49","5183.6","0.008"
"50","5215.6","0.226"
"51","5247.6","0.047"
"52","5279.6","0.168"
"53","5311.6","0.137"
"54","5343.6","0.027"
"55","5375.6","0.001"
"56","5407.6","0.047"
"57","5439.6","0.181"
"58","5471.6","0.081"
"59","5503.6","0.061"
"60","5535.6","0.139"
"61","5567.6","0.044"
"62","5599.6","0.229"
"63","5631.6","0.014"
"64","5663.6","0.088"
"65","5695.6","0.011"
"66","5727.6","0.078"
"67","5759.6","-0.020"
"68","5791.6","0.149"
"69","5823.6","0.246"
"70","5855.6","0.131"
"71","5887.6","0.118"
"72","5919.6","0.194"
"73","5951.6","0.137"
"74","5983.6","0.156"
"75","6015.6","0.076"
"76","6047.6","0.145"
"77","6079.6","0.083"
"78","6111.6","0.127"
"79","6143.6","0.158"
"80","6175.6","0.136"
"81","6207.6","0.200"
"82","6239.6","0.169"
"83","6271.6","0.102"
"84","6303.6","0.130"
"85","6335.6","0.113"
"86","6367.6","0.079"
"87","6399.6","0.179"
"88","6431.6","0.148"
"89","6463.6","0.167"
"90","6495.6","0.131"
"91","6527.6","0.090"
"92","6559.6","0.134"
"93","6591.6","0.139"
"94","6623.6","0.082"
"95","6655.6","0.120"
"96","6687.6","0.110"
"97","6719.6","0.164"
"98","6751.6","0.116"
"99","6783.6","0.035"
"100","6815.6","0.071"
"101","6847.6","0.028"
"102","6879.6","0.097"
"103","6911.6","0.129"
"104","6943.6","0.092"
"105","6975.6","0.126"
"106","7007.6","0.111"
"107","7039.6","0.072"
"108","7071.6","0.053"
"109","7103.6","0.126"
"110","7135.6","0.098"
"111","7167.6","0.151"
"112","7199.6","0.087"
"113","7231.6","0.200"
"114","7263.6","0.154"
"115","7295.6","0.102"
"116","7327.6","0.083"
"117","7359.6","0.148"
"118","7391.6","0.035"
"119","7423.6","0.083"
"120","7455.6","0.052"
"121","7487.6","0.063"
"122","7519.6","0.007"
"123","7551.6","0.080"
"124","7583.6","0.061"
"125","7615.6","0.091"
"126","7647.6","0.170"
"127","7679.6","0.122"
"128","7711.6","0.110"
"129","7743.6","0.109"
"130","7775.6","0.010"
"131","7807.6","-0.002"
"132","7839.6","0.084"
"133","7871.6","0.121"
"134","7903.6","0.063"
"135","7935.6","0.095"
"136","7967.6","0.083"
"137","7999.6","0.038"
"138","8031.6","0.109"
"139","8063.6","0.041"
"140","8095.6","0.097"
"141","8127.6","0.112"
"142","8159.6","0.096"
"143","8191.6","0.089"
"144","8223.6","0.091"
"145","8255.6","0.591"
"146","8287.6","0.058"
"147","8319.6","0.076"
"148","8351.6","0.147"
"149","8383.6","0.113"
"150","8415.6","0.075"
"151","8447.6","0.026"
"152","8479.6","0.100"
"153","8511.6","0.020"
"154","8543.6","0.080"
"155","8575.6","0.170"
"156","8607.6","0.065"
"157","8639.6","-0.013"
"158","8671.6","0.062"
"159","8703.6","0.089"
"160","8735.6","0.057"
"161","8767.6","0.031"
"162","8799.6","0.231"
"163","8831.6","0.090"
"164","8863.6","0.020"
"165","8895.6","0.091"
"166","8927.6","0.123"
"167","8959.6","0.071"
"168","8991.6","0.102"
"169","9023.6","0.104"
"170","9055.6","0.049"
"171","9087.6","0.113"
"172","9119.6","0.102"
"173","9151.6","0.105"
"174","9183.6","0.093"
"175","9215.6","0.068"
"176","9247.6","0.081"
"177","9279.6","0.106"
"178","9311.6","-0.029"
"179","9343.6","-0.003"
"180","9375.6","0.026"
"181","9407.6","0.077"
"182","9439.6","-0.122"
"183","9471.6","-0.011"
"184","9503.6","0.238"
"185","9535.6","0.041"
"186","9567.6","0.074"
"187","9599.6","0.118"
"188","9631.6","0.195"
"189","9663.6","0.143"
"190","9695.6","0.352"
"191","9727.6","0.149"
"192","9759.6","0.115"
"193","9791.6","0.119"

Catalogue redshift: 1.215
